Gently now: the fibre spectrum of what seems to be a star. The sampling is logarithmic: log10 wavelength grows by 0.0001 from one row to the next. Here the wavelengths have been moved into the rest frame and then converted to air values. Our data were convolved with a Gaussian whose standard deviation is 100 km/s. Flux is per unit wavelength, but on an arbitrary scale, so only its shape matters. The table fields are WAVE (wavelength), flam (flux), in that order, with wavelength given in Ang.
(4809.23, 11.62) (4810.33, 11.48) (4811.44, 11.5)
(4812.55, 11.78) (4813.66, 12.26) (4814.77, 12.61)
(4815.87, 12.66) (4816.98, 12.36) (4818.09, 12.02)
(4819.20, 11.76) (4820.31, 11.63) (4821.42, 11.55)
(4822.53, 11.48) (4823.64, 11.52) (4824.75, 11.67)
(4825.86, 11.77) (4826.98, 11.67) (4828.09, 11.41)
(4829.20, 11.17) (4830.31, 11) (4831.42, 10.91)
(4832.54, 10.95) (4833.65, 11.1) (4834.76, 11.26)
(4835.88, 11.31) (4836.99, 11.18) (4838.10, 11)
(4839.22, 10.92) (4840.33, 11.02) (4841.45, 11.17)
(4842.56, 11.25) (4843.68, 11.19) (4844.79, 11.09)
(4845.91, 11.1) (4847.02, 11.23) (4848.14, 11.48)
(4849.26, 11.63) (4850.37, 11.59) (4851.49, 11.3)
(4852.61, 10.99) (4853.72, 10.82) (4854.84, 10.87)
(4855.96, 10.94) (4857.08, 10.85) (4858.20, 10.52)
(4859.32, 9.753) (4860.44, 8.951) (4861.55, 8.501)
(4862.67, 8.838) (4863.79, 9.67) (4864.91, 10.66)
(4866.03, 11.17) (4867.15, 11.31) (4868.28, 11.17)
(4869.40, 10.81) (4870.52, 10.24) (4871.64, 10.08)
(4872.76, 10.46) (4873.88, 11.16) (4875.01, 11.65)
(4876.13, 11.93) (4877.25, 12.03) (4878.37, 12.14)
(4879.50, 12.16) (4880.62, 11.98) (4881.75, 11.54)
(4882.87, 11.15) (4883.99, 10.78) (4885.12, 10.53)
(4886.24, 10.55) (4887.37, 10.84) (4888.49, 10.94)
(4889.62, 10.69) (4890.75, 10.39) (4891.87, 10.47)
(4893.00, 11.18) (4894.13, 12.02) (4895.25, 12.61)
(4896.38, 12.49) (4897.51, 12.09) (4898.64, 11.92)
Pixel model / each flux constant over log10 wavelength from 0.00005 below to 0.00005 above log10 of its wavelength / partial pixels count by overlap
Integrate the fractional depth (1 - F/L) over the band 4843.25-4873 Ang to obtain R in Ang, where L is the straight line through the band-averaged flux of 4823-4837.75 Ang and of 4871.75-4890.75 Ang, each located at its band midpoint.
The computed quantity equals 1.6 Ang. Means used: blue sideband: 11.3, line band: 10.6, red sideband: 11.2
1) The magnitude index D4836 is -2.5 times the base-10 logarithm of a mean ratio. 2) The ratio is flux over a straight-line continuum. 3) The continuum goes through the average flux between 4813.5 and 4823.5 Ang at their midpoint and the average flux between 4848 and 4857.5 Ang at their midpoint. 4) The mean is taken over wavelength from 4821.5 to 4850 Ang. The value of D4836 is 0.03 mag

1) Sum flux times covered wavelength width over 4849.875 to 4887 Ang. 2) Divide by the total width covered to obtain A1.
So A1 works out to 10.8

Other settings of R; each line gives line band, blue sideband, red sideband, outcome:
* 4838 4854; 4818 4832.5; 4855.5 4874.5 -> -0.5 Ang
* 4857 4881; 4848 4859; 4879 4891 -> 0.7 Ang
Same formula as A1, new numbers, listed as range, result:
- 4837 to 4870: 10.8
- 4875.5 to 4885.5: 11.6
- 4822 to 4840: 11.3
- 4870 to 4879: 11.2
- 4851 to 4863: 10.2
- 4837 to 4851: 11.2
